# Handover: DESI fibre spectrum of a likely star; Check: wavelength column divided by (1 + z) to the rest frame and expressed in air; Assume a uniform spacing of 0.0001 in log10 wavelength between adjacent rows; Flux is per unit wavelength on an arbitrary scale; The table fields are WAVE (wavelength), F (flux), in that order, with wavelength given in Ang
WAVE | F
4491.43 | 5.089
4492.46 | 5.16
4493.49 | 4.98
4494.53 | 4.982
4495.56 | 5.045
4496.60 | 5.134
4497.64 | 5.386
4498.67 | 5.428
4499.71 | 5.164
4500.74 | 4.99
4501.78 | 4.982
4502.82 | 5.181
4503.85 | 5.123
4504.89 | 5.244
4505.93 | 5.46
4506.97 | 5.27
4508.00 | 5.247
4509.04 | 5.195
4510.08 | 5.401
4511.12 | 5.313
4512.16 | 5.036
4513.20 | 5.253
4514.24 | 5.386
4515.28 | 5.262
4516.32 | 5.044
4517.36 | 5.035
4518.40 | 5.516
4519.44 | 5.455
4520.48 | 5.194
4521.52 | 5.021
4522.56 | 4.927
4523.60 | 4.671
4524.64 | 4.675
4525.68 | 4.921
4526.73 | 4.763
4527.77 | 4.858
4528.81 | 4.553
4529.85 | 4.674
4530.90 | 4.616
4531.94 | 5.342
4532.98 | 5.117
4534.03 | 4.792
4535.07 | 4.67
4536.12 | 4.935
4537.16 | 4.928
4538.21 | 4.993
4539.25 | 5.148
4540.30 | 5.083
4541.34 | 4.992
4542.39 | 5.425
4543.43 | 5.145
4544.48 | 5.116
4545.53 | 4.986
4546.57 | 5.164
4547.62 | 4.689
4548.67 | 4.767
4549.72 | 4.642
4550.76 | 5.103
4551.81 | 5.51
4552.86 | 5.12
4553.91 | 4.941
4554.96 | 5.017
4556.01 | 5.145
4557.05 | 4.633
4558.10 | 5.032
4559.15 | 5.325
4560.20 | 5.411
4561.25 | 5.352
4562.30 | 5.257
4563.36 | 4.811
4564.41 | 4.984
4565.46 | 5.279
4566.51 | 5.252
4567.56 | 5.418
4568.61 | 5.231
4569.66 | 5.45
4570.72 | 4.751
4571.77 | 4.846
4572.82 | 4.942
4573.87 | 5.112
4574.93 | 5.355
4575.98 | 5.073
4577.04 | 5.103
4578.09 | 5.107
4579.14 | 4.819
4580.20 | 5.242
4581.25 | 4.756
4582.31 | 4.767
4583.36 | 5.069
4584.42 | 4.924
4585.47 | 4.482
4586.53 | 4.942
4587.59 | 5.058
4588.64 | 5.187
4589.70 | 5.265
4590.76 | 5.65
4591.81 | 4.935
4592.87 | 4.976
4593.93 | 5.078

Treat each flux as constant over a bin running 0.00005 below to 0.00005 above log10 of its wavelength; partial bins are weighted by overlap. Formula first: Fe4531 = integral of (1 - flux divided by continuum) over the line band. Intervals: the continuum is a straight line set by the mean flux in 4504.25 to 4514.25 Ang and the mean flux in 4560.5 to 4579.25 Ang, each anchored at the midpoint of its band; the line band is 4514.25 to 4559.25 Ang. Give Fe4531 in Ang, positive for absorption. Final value 1.8 Ang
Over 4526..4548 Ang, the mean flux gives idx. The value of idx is 4.95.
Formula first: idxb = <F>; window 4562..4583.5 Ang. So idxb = 5.08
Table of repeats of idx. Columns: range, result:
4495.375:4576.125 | 5.09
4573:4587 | 4.98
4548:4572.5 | 5.1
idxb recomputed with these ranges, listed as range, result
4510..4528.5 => 5.08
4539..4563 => 5.08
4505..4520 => 5.27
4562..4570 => 5.2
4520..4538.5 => 4.87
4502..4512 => 5.25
